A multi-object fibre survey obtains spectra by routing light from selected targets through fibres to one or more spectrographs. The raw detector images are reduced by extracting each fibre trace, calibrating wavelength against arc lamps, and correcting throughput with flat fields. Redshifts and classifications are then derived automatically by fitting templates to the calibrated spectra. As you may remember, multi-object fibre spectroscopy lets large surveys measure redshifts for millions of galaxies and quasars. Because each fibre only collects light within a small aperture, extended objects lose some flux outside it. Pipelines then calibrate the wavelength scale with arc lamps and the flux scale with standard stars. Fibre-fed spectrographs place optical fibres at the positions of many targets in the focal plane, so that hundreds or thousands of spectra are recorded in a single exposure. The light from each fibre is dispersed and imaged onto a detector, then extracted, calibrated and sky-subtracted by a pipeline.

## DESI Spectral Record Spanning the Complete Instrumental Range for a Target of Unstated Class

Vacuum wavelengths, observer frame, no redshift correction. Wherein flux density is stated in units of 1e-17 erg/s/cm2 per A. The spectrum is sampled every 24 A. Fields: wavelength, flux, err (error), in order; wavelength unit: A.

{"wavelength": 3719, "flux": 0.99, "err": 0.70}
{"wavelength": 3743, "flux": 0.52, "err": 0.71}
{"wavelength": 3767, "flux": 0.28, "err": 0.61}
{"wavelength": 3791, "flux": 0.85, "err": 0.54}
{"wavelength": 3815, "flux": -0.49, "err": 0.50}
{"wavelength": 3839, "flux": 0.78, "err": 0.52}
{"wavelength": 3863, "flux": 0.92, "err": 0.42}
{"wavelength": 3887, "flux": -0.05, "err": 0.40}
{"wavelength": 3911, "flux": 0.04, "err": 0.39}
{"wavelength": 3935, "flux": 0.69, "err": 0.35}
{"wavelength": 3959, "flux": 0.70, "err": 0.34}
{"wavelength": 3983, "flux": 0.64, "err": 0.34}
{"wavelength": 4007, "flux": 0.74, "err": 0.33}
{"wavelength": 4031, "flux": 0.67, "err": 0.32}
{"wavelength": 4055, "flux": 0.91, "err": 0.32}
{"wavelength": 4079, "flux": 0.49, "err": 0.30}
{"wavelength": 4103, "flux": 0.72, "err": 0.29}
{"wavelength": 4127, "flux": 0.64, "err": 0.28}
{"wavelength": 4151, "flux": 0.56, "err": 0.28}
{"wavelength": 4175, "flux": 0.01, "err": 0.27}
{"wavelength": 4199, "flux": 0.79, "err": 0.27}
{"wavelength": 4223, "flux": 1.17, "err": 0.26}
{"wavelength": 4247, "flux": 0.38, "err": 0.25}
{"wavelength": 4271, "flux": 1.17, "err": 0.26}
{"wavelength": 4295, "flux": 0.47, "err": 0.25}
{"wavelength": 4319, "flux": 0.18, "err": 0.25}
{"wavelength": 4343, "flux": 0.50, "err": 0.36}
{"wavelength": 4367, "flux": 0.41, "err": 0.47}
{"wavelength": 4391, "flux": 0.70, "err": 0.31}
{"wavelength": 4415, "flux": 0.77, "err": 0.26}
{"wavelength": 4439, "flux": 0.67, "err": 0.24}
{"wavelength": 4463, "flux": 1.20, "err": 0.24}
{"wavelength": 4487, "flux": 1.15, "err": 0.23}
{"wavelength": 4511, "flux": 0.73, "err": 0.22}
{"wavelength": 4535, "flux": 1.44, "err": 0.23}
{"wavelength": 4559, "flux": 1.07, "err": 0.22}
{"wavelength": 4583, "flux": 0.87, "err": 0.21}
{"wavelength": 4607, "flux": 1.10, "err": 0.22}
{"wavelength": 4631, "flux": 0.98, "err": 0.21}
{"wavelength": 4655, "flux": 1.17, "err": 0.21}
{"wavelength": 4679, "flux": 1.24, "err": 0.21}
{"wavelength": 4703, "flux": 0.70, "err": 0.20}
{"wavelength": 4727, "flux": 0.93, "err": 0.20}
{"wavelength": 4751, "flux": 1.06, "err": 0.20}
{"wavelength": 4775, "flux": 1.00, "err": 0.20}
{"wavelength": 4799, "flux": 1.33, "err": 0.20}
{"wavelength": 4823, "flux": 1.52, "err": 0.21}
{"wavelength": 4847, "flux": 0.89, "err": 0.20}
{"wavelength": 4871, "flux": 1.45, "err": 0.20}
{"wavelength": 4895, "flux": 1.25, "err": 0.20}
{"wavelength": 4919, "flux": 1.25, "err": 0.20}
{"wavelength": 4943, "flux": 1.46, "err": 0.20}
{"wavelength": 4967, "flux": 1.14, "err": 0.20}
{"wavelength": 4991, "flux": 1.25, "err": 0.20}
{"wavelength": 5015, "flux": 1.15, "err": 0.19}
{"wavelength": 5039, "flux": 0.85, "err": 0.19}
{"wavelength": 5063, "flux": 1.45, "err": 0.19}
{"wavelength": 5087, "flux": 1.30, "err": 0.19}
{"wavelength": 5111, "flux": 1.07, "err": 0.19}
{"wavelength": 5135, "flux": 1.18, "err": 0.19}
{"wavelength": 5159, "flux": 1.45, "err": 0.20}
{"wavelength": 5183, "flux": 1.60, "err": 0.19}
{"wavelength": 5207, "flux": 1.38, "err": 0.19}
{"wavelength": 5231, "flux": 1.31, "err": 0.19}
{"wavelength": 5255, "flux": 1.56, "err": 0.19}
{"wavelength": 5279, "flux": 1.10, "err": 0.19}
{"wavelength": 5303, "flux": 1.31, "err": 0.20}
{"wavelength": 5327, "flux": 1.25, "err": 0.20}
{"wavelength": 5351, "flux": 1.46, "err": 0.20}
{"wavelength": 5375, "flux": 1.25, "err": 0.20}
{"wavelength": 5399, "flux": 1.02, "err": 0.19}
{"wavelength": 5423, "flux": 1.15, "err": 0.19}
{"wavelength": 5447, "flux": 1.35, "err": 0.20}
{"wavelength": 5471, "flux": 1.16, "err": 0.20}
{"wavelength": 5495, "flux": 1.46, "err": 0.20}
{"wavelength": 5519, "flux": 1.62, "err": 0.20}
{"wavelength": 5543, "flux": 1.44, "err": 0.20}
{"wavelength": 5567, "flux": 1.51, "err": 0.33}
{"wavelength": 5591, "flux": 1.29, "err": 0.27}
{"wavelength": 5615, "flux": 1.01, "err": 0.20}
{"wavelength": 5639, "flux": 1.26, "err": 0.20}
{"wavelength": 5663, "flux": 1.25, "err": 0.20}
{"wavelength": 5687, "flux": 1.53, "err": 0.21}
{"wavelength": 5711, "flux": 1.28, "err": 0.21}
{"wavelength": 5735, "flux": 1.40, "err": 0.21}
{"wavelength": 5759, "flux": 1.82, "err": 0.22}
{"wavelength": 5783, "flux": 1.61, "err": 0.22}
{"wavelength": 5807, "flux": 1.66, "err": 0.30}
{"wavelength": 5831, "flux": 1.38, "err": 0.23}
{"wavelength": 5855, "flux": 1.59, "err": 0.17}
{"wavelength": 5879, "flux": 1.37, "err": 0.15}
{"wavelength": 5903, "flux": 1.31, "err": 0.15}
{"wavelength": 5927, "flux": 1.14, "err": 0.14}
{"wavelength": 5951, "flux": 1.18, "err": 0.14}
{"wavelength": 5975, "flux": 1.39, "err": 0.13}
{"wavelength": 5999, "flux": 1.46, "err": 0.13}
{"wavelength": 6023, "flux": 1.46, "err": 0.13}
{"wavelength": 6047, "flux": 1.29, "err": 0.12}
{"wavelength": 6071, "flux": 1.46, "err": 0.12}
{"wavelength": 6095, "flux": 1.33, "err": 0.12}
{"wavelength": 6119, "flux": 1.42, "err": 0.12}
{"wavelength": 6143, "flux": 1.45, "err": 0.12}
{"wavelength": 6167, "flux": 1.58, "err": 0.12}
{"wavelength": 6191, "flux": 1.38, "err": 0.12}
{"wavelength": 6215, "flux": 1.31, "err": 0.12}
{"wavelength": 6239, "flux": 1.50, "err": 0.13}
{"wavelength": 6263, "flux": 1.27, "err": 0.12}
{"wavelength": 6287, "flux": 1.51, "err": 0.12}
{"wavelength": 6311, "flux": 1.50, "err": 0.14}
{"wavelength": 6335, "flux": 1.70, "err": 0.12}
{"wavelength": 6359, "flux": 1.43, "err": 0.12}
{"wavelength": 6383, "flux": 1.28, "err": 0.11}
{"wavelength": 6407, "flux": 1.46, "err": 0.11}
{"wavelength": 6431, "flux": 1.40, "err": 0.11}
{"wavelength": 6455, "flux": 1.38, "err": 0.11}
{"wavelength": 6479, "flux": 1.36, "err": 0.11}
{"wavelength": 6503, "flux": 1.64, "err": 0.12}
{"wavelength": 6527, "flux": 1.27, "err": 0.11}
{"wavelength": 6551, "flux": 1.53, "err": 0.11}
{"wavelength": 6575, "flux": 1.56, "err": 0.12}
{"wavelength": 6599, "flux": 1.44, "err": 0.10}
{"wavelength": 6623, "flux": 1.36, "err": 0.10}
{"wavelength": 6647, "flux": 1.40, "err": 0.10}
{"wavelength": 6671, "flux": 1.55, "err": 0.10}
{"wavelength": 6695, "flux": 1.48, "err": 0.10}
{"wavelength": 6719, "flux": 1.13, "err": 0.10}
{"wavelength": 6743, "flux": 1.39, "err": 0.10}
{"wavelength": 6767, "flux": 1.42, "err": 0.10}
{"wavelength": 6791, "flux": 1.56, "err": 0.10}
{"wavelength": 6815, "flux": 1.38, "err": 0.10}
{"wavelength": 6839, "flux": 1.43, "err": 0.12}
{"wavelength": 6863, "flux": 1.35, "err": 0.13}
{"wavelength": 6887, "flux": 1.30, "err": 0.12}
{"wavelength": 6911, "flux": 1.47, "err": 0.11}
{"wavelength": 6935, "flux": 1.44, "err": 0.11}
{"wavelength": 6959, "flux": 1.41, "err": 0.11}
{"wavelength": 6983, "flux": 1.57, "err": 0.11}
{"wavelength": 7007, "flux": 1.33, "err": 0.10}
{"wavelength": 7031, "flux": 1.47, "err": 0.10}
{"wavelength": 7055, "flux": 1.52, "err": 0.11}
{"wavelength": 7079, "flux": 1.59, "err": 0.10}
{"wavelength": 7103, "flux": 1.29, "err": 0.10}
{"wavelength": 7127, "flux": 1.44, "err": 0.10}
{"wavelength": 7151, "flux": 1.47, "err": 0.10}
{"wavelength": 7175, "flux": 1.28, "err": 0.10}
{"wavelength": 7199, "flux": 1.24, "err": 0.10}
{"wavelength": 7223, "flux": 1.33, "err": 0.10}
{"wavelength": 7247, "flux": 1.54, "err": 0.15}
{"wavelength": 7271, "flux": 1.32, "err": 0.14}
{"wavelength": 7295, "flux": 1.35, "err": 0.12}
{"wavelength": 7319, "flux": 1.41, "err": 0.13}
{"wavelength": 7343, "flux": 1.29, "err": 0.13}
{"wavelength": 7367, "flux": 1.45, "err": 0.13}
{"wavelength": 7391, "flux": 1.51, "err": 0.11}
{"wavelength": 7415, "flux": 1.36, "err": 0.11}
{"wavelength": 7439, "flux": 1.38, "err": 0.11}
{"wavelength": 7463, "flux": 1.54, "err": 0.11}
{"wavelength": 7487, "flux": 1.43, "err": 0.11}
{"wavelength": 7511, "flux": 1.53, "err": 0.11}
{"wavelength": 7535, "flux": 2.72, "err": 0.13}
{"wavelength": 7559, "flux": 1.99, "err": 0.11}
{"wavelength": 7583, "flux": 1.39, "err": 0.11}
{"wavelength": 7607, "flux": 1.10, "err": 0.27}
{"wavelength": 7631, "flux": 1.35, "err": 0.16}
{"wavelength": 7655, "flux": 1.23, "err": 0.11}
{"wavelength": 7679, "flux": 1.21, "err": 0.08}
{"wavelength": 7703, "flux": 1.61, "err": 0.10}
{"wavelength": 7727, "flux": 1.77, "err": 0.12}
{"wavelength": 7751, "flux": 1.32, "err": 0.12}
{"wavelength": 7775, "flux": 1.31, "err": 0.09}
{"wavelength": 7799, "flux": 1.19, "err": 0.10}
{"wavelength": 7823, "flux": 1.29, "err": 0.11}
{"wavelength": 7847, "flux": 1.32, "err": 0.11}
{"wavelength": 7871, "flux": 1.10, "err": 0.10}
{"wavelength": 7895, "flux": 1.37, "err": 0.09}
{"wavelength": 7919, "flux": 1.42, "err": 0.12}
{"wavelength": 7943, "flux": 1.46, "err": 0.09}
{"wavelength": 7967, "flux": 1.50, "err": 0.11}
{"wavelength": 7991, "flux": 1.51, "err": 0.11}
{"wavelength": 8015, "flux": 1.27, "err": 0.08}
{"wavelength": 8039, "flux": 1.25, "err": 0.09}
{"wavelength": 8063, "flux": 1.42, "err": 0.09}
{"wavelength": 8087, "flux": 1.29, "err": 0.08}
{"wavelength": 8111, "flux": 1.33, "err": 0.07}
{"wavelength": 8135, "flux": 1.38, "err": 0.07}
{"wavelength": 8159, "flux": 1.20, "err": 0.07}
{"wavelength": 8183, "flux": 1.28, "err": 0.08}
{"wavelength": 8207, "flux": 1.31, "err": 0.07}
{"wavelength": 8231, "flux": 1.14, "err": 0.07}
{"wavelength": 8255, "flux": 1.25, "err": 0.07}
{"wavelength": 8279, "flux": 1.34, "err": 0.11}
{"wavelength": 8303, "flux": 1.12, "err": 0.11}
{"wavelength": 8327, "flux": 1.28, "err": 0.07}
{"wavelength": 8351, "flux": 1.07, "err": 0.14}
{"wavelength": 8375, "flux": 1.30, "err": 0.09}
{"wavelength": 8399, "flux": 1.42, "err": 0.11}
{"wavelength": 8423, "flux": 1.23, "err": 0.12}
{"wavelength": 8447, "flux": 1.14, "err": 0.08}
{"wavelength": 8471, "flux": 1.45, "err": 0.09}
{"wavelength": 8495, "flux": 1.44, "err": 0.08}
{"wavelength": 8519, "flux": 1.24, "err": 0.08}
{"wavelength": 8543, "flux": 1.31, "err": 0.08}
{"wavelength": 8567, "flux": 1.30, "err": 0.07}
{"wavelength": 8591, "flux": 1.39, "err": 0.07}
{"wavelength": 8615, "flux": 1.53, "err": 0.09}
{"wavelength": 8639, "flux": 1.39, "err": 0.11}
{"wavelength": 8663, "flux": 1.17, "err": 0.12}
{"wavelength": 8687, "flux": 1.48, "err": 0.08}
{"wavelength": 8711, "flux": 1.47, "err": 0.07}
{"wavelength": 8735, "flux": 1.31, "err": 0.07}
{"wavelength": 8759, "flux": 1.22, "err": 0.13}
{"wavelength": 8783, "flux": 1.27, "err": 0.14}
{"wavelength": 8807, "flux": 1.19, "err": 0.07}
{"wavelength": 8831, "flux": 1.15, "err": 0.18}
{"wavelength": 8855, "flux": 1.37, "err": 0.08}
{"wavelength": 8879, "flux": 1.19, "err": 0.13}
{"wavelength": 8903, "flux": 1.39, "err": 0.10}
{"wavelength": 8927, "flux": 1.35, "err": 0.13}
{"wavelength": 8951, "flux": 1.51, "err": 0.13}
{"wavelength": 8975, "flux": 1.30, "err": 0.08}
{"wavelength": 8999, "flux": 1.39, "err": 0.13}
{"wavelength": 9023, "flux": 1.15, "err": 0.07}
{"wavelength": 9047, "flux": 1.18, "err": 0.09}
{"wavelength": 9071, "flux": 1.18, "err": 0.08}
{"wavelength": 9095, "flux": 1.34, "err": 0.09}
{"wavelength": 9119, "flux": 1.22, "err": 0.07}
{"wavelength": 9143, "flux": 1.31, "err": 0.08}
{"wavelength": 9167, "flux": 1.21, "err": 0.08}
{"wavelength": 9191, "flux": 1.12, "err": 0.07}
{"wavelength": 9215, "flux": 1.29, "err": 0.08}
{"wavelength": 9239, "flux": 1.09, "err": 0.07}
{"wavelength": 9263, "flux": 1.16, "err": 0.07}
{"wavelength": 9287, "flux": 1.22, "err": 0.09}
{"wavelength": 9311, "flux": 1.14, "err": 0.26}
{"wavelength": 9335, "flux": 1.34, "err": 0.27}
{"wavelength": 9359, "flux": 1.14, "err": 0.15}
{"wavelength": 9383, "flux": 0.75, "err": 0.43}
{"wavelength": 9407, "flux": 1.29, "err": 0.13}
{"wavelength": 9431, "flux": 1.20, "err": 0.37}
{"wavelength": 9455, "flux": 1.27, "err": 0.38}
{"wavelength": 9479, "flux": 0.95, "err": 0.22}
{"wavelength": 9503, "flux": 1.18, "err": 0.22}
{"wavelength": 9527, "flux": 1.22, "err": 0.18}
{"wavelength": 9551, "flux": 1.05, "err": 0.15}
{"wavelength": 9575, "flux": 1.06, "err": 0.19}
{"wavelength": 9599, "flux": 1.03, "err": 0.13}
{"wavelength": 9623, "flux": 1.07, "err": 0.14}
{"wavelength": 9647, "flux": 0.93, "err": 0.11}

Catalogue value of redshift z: 0.148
